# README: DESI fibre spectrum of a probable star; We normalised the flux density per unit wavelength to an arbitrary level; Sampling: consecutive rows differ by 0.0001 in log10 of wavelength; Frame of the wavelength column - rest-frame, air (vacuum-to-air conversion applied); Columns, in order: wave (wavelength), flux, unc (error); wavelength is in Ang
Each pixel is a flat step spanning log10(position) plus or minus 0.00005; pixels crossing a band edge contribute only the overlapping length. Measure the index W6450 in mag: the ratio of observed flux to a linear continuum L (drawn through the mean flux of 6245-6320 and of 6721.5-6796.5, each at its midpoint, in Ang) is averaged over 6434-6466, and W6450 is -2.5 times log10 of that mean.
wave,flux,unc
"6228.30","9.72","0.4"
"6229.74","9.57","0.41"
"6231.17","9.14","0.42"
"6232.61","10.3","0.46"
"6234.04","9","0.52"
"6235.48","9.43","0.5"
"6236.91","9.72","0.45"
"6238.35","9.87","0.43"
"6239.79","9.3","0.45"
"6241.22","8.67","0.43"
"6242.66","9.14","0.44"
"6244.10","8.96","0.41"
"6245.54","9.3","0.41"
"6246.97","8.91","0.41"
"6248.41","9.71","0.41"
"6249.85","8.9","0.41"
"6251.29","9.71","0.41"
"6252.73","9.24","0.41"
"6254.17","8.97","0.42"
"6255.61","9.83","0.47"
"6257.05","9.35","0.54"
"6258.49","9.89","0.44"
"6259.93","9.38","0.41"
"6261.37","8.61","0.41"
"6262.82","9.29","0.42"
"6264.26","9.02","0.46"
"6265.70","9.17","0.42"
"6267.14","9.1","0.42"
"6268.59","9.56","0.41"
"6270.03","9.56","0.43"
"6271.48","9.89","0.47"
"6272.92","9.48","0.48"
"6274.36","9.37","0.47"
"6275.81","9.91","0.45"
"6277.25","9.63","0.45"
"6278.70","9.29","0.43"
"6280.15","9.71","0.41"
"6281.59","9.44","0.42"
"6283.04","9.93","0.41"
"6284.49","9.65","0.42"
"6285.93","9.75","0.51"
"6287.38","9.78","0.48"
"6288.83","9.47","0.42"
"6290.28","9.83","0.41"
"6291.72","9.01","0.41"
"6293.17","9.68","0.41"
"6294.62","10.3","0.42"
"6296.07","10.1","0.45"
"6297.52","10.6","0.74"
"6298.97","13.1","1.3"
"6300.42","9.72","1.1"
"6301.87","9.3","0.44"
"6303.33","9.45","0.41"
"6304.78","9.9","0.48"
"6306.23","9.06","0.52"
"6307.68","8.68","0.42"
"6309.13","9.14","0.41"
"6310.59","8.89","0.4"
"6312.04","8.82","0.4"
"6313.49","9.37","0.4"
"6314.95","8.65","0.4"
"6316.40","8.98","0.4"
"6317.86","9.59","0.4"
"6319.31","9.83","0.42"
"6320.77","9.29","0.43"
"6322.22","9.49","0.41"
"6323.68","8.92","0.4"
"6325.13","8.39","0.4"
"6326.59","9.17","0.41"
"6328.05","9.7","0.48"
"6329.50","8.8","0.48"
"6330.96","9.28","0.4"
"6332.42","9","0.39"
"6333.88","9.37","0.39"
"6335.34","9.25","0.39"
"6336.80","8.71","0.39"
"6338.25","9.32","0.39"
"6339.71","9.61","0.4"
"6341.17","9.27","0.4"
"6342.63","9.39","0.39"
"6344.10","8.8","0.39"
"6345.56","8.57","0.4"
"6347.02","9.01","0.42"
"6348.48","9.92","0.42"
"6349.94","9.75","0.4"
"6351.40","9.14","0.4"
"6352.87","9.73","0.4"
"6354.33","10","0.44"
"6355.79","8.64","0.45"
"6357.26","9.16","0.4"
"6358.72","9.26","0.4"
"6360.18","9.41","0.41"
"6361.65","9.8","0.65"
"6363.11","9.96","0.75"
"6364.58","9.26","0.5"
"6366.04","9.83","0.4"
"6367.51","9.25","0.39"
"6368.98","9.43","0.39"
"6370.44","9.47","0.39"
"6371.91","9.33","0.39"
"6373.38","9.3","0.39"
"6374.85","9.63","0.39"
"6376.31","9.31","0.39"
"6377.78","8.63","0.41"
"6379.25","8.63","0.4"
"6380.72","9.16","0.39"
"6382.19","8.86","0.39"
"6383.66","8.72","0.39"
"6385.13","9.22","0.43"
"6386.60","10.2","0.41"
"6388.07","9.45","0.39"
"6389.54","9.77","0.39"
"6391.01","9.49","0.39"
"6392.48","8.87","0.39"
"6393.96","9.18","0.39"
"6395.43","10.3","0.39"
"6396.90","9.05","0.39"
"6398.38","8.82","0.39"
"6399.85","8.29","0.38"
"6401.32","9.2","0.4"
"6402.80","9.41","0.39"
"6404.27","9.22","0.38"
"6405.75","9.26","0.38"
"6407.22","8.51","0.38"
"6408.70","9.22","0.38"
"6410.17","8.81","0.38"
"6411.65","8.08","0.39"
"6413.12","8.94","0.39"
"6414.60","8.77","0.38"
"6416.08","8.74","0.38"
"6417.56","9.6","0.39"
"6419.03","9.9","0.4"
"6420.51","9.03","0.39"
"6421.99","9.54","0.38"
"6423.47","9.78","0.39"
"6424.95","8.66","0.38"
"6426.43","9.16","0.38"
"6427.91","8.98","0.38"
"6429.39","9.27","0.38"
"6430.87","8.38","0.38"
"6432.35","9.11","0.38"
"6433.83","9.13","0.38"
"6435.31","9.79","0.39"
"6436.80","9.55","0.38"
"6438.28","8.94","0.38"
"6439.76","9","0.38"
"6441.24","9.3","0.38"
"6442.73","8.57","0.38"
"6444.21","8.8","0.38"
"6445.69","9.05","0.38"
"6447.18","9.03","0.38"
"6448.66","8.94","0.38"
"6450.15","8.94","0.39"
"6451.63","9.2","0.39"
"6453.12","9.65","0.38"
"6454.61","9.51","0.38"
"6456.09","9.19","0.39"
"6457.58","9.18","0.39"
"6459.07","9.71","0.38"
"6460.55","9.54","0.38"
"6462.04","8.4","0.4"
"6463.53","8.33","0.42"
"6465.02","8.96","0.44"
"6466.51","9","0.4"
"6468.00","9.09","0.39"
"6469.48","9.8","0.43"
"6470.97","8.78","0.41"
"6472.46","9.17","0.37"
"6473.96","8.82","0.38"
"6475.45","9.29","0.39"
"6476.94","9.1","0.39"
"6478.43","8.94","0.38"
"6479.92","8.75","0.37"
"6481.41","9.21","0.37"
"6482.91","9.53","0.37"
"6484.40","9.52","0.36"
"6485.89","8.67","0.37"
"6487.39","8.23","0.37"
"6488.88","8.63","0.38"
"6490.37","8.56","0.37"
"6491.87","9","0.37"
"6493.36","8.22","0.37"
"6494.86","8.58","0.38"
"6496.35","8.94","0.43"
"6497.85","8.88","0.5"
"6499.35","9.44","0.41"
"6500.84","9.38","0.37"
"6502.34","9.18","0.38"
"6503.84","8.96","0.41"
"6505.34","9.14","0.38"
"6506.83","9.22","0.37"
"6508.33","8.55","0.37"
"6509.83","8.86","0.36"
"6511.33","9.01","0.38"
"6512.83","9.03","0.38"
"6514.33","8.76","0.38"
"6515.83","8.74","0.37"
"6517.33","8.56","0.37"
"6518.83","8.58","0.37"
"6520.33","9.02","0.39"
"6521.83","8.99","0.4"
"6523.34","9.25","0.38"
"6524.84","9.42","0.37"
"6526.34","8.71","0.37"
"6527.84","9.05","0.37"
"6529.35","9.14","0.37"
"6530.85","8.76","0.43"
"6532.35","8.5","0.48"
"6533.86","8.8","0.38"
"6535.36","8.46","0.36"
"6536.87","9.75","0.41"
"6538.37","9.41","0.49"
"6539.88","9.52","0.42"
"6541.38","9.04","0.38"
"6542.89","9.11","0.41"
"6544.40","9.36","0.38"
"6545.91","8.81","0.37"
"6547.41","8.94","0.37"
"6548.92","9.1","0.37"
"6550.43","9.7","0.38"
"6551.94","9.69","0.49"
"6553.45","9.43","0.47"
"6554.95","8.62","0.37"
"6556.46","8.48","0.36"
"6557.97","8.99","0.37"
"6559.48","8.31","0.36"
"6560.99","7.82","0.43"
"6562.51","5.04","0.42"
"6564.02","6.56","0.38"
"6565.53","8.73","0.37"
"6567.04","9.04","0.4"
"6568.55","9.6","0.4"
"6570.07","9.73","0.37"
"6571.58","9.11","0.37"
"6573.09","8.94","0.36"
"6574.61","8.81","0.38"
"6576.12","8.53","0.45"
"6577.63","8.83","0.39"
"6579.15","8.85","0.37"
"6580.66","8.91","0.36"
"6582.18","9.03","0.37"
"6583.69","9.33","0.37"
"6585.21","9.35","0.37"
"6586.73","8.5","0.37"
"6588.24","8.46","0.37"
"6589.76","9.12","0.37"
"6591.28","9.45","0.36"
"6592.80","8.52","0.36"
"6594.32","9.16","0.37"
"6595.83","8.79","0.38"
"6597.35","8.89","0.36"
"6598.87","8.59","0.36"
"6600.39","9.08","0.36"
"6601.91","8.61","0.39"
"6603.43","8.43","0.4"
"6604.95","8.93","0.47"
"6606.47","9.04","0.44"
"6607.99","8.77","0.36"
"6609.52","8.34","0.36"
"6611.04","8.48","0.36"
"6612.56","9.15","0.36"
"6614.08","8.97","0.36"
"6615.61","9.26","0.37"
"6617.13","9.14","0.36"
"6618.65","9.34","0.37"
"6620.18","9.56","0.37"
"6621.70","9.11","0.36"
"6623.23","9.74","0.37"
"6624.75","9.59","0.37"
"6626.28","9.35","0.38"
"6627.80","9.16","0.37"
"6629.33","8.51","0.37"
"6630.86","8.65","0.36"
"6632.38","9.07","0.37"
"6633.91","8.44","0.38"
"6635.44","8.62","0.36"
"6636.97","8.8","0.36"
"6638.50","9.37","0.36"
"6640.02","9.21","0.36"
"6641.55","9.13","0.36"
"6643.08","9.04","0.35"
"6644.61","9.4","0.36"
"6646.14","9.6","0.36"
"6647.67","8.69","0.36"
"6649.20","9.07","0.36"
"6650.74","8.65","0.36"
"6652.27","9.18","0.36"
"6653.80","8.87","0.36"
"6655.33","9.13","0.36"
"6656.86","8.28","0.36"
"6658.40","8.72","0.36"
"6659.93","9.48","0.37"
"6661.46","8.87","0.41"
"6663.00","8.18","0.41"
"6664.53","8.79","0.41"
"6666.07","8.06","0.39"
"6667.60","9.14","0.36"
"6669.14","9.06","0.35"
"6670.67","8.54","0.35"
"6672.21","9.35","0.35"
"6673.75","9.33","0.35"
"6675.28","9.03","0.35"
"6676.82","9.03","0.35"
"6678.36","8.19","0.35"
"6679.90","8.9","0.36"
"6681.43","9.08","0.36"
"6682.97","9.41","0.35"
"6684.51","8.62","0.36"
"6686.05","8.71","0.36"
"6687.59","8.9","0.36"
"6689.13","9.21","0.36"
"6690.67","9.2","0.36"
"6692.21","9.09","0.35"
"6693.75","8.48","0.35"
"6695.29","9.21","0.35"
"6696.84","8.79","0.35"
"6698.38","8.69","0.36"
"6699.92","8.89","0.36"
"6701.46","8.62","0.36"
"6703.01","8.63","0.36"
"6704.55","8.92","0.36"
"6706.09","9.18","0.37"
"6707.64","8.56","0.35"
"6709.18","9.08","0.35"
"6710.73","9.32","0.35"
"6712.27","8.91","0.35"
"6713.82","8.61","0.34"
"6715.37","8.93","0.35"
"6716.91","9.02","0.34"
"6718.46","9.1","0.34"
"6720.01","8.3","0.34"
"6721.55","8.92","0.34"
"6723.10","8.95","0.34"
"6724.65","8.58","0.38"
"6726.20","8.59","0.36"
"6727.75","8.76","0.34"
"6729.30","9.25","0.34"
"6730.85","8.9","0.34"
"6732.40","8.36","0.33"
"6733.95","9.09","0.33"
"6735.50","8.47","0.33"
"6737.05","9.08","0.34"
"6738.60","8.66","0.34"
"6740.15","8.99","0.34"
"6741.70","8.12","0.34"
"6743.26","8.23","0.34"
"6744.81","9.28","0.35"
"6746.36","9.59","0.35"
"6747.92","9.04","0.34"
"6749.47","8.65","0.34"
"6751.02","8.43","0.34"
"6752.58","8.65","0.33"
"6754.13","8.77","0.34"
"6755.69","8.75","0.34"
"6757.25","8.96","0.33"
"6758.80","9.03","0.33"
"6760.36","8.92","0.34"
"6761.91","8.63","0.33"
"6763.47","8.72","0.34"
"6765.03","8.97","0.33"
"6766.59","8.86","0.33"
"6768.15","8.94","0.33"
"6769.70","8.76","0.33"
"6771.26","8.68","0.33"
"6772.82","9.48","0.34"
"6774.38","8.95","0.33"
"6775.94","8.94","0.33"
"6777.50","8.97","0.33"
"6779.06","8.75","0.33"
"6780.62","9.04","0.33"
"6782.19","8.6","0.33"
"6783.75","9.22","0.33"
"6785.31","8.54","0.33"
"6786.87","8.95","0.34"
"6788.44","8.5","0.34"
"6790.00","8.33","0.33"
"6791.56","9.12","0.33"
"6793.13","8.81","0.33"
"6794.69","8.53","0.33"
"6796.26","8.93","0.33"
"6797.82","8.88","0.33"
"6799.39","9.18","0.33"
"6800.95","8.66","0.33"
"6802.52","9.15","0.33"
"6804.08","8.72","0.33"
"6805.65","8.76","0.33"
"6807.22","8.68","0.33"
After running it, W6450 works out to 0.02 mag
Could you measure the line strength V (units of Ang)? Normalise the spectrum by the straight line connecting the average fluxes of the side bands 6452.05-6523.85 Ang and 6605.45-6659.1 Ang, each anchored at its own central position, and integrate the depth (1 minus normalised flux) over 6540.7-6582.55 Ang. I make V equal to 1.2 Ang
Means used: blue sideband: 9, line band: 8.75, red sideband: 9.01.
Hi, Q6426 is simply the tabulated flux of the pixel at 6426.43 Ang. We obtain 9.16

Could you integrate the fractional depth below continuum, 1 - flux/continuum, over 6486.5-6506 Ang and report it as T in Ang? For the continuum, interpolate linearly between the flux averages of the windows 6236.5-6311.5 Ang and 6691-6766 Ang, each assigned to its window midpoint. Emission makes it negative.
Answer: 0.7 Ang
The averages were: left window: 9.52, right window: 8.83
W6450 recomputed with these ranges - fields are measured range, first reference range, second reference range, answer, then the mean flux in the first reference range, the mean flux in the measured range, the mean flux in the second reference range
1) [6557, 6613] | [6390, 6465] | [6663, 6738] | 0.03 mag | 9.11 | 8.69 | 8.86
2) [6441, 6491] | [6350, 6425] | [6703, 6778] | 0.01 mag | 9.25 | 9.04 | 8.85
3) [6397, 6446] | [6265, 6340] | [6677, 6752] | 0.03 mag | 9.48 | 9.06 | 8.84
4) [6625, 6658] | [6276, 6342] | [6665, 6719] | 0.00 mag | 9.48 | 8.97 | 8.91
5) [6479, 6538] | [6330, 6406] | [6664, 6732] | 0.02 mag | 9.28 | 8.93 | 8.88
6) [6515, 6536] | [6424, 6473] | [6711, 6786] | 0.02 mag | 9.1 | 8.86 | 8.84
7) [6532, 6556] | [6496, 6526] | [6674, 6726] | -0.02 mag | 8.99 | 9.14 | 8.88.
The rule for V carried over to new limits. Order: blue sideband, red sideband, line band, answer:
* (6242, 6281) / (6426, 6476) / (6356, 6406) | -0.49 Ang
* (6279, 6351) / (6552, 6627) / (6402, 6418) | 0.49 Ang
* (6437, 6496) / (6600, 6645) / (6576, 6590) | 0.17 Ang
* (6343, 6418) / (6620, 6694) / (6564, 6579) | 0.24 Ang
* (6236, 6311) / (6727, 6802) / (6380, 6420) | 0.85 Ang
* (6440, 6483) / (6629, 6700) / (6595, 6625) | -0.08 Ang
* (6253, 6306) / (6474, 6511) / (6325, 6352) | 0.75 Ang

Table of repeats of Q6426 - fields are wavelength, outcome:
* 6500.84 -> 9.38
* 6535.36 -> 8.46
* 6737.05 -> 9.08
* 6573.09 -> 8.94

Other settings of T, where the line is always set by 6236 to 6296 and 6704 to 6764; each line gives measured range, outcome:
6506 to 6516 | 0.26 Ang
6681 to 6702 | -0.09 Ang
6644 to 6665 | 0.03 Ang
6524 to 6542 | 0.10 Ang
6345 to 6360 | 0.01 Ang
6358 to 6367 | -0.24 Ang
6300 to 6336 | 0.72 Ang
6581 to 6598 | 0.11 Ang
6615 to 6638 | -0.30 Ang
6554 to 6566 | 1.64 Ang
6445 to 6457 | 0.02 Ang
